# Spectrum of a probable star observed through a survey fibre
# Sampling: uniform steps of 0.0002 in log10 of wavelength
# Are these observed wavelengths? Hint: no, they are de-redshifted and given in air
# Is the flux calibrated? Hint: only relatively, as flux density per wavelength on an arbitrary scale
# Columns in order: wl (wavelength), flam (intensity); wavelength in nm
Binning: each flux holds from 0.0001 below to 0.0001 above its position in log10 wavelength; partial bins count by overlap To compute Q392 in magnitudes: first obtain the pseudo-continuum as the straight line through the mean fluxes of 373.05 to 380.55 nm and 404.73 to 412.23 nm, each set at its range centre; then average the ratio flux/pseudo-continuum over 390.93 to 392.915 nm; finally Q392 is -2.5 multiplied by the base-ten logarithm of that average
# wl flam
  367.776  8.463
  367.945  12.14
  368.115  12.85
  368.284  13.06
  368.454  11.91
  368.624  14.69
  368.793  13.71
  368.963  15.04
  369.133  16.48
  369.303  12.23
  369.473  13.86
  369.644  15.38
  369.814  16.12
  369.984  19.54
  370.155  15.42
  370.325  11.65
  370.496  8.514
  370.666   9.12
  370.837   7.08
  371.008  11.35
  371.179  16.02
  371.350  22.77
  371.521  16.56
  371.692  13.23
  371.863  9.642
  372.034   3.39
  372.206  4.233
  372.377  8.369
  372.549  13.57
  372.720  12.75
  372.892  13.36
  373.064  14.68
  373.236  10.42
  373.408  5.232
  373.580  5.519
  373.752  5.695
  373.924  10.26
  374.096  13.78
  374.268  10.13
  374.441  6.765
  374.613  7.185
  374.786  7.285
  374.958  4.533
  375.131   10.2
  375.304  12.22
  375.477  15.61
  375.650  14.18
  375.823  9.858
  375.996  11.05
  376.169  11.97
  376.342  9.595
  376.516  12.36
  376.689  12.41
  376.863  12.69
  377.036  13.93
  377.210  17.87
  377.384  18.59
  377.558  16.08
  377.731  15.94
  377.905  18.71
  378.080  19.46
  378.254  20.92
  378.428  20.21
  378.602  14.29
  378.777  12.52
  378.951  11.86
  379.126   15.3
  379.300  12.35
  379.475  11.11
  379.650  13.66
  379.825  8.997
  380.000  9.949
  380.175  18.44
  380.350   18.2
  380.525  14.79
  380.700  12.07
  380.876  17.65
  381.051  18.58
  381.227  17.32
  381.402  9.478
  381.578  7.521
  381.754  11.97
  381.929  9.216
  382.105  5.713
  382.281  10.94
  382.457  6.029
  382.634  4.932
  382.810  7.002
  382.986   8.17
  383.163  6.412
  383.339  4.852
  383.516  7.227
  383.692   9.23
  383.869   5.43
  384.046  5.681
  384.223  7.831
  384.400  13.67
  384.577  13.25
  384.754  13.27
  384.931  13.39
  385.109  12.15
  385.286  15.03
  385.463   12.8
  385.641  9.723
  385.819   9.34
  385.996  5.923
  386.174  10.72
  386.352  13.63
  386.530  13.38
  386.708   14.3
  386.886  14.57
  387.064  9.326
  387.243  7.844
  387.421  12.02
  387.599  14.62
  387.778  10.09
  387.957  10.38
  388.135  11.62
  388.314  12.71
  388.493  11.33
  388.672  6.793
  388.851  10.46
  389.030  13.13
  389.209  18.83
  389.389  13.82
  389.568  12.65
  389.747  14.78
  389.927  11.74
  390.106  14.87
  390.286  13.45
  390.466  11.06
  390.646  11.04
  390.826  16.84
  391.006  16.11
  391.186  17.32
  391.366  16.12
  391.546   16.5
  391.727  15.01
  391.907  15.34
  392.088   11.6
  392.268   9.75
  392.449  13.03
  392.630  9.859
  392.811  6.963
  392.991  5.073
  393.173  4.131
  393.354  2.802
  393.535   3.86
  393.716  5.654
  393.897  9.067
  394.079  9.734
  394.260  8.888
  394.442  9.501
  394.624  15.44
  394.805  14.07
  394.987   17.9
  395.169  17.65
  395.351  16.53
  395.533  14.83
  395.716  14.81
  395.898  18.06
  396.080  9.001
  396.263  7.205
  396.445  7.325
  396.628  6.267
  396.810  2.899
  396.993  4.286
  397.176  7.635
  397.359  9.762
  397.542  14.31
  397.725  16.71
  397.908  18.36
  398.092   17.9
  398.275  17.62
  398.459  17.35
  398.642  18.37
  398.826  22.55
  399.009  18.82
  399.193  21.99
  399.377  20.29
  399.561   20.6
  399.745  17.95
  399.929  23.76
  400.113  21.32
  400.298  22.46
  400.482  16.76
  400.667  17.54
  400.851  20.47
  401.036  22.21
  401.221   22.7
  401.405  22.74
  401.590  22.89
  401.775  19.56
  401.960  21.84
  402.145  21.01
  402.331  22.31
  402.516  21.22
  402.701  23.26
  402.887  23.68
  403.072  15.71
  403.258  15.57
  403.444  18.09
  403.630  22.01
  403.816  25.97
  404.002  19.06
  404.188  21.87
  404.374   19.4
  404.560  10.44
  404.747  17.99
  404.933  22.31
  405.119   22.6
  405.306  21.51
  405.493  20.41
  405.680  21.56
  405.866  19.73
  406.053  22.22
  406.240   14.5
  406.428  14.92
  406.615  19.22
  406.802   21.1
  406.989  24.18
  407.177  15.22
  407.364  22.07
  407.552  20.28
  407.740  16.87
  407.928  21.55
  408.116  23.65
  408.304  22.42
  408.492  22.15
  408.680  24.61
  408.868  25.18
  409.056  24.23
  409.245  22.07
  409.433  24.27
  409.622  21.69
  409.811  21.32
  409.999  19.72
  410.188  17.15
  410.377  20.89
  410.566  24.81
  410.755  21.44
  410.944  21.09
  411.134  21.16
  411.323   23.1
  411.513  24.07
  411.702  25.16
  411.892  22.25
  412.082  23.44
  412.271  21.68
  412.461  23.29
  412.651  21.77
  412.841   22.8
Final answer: 0.25 mag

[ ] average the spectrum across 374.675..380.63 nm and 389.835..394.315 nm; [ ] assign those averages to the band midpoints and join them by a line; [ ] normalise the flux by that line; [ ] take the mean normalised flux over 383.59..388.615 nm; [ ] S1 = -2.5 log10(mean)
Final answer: 0.09 mag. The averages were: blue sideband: 13.7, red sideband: 11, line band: 11.2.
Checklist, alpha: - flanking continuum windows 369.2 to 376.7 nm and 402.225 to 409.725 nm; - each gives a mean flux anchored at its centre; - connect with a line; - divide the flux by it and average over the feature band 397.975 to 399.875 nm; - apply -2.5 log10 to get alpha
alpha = -0.043 mag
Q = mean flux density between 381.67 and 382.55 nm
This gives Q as 8.74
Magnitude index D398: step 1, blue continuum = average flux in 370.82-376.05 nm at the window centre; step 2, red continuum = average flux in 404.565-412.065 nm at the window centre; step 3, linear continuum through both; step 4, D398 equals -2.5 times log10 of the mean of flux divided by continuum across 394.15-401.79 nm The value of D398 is 0.13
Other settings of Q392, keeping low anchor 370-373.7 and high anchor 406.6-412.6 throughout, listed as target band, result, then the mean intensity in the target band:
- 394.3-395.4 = 0.20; 14.8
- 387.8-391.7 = 0.22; 13.4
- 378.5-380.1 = 0.08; 12.3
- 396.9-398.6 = 0.32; 13.9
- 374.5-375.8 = 0.20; 10.1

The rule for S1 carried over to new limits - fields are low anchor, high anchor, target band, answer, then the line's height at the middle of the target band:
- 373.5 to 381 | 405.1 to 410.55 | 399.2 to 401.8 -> -0.10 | 19.1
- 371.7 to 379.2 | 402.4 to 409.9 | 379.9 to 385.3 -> 0.28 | 14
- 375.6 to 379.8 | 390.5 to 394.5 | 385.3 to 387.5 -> 0.09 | 12.2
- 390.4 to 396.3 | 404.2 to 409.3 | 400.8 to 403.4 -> -0.20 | 17.5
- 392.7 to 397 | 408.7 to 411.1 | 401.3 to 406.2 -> -0.21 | 17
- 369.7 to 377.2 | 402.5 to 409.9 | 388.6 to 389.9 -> 0.22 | 15.8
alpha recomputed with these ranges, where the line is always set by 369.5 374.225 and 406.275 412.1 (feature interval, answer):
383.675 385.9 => 0.354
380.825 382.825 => 0.327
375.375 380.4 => -0.091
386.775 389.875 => 0.307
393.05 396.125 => 0.494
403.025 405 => 0.067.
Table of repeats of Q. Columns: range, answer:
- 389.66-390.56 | 13.2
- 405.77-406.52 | 17.9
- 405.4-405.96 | 20.6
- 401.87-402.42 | 21.7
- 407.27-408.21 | 20.9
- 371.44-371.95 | 13.1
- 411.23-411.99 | 23.6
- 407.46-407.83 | 18.6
